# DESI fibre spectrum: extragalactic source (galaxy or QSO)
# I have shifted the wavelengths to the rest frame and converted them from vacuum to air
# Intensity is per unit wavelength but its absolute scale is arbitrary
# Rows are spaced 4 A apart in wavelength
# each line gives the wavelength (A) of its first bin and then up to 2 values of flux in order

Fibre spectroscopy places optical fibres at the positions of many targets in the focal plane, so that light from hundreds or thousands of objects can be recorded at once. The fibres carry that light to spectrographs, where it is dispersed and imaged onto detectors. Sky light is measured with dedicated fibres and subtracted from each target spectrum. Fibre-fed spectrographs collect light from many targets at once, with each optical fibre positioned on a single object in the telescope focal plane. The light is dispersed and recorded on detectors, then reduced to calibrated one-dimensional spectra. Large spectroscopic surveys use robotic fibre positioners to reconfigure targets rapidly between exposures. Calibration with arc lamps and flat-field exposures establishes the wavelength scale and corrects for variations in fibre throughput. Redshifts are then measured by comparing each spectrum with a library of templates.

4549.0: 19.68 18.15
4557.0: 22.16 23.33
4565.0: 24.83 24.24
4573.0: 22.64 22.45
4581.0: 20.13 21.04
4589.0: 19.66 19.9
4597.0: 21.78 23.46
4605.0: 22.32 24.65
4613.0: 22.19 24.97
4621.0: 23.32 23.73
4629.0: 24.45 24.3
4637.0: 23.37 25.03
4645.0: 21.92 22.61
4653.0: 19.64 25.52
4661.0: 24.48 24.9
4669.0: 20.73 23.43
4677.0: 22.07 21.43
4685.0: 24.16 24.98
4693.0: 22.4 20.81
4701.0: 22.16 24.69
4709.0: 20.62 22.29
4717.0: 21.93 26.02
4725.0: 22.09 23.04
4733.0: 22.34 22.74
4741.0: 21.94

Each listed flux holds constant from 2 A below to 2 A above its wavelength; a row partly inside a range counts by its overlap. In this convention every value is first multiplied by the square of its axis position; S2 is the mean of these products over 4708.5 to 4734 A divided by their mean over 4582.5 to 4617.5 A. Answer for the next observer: 1.1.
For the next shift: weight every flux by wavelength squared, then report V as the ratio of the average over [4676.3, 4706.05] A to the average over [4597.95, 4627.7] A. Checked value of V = 1.00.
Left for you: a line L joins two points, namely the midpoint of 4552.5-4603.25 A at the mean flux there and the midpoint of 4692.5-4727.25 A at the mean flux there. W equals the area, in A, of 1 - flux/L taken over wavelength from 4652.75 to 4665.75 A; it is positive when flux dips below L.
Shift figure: -1.0 A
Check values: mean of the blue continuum 21.9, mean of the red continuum 22.6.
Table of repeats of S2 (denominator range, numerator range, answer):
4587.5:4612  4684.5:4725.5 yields 1.09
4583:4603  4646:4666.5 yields 1.13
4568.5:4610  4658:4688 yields 1.10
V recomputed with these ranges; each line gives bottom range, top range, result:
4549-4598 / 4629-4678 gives 1.11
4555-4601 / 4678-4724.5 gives 1.09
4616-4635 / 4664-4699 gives 0.96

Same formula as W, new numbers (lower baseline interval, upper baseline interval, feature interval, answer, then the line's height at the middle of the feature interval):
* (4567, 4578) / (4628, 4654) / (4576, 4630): 1.8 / 23.1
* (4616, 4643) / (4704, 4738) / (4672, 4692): 0.2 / 23.4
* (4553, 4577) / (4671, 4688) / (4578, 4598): 2.1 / 22.9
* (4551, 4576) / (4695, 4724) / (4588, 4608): 0.8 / 22.6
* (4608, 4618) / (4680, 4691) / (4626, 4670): 0.6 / 23.7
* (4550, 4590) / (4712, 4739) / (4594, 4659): -3.0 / 22.3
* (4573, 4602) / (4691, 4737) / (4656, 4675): -1.4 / 22.1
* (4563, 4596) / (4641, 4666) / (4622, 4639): -0.8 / 22.8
